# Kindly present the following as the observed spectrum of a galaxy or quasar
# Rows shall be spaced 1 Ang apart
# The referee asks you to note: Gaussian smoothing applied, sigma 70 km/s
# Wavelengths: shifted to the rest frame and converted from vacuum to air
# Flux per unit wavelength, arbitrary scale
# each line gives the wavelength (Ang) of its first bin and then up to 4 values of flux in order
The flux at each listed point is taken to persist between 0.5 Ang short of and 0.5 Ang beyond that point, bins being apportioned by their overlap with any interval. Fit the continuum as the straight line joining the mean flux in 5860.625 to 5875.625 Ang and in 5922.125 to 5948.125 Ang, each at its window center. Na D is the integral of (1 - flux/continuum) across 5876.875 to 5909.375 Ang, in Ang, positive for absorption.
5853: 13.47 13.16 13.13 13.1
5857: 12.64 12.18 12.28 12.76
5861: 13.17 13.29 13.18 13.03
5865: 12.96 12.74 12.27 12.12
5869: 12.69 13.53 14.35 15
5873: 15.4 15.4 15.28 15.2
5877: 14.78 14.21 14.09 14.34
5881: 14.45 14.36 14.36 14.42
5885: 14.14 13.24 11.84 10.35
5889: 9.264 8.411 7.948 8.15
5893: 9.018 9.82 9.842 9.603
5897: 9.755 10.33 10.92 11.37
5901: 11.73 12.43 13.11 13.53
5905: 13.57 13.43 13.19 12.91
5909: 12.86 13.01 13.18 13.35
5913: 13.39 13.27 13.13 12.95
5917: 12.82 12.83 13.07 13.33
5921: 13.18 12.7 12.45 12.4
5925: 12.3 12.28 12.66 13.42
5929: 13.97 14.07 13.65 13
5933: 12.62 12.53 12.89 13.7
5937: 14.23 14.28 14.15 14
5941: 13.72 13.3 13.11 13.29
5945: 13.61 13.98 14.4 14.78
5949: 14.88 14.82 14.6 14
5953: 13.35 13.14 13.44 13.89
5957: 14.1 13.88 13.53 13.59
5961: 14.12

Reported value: 3.82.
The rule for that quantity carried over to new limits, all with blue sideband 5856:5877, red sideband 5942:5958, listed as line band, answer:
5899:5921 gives 1.27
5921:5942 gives 0.89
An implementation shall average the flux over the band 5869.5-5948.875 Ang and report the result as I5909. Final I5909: 12.9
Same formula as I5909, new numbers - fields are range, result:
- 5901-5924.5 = 13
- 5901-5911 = 13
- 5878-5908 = 11.8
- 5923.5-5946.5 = 13.4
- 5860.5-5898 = 12.6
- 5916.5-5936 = 13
